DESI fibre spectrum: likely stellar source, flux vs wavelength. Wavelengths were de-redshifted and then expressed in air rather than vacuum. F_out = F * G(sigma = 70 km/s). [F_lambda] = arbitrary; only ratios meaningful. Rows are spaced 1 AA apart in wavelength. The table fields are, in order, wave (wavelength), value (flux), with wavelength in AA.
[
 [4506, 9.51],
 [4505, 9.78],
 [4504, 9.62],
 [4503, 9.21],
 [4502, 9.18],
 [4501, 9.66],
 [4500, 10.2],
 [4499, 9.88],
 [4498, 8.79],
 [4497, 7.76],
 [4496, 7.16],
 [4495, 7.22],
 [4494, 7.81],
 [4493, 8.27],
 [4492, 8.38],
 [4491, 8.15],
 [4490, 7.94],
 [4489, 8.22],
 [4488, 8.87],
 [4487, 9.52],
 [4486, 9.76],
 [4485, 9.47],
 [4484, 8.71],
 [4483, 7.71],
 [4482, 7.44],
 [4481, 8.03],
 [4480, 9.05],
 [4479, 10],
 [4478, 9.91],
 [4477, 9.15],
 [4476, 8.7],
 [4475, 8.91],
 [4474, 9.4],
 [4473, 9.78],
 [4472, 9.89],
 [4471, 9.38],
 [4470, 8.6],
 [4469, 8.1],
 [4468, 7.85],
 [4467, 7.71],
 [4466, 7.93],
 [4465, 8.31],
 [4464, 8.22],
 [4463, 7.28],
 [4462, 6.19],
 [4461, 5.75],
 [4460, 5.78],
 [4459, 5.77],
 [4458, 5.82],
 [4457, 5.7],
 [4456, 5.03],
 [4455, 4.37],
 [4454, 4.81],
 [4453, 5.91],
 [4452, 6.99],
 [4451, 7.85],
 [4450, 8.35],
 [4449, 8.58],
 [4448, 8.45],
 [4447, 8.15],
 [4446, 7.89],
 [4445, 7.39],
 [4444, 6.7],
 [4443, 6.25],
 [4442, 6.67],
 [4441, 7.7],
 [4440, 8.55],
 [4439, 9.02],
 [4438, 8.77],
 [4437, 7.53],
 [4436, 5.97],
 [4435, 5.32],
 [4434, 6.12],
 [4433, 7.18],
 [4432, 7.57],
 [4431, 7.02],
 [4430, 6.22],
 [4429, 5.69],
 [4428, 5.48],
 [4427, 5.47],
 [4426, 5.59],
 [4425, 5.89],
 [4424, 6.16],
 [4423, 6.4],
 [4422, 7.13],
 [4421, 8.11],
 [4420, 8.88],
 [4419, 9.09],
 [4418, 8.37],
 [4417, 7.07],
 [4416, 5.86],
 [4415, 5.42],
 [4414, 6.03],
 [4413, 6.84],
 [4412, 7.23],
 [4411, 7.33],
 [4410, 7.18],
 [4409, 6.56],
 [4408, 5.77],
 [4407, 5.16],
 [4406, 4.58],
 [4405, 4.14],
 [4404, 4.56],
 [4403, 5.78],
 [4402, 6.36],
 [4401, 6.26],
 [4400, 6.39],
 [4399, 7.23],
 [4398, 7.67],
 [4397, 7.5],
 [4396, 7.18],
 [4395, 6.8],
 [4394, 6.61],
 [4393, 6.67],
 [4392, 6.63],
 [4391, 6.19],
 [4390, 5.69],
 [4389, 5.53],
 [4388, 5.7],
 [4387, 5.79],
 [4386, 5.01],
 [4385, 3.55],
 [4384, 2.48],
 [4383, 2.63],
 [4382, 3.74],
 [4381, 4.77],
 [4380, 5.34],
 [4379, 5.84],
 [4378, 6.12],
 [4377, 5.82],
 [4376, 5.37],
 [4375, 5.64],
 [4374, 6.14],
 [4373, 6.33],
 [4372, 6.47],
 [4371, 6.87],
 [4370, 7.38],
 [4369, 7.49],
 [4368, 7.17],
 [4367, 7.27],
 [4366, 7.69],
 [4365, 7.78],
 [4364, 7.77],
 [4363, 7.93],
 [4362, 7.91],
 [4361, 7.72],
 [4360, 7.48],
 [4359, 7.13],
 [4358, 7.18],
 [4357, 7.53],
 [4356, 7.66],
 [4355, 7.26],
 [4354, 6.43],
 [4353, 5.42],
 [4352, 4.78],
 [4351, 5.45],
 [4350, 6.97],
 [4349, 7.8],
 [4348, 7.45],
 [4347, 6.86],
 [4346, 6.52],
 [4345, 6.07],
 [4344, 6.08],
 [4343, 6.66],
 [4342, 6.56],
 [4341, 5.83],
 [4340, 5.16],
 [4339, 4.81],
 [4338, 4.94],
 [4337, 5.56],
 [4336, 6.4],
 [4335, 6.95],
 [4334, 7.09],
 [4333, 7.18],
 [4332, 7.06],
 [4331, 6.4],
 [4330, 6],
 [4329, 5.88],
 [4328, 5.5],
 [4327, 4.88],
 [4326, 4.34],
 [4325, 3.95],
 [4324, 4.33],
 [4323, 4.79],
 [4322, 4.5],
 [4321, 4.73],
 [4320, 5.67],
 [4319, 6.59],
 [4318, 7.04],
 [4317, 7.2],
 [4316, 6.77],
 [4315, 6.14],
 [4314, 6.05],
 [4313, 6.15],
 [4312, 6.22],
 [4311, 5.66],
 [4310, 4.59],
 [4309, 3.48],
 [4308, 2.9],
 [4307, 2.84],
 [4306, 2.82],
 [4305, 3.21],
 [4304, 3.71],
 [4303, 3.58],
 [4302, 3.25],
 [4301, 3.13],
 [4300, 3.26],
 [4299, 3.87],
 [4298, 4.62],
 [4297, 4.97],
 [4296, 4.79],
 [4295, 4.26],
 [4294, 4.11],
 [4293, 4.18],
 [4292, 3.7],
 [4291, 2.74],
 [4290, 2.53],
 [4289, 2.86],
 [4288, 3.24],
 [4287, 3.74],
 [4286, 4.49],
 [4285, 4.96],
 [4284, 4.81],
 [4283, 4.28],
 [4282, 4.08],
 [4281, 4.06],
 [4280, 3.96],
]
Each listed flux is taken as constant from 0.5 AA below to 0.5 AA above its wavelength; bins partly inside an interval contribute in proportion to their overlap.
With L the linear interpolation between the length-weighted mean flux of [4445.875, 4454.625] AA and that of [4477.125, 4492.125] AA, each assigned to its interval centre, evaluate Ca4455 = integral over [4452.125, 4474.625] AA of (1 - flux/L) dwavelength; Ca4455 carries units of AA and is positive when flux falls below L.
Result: 2.2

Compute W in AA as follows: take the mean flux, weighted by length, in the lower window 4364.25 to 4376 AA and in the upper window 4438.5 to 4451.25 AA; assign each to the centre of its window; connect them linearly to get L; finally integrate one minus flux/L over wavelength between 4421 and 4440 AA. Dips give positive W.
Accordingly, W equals 2.4 AA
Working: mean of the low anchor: 6.88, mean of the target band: 6.68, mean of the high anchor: 7.81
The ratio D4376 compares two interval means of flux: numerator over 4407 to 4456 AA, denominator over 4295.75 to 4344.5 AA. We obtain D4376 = 1.3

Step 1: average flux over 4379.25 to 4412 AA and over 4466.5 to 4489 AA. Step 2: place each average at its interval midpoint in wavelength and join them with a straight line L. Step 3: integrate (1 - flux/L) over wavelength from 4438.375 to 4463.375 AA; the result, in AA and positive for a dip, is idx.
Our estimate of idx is 3.10 AA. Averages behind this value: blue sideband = 5.74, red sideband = 8.89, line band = 6.85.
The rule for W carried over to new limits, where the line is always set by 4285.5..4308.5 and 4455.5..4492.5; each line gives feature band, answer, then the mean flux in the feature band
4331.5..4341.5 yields -3.3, 6.1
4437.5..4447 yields -0.5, 7.69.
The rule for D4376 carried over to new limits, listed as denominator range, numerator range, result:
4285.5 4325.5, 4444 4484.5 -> 1.75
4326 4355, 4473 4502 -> 1.42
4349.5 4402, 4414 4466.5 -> 1.08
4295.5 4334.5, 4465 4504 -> 1.75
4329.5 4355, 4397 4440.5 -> 1.06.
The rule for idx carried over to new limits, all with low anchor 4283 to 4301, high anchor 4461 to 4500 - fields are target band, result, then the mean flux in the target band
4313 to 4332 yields -4.0 AA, 5.65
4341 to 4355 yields -2.9 AA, 6.4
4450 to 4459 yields 2.2 AA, 5.95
